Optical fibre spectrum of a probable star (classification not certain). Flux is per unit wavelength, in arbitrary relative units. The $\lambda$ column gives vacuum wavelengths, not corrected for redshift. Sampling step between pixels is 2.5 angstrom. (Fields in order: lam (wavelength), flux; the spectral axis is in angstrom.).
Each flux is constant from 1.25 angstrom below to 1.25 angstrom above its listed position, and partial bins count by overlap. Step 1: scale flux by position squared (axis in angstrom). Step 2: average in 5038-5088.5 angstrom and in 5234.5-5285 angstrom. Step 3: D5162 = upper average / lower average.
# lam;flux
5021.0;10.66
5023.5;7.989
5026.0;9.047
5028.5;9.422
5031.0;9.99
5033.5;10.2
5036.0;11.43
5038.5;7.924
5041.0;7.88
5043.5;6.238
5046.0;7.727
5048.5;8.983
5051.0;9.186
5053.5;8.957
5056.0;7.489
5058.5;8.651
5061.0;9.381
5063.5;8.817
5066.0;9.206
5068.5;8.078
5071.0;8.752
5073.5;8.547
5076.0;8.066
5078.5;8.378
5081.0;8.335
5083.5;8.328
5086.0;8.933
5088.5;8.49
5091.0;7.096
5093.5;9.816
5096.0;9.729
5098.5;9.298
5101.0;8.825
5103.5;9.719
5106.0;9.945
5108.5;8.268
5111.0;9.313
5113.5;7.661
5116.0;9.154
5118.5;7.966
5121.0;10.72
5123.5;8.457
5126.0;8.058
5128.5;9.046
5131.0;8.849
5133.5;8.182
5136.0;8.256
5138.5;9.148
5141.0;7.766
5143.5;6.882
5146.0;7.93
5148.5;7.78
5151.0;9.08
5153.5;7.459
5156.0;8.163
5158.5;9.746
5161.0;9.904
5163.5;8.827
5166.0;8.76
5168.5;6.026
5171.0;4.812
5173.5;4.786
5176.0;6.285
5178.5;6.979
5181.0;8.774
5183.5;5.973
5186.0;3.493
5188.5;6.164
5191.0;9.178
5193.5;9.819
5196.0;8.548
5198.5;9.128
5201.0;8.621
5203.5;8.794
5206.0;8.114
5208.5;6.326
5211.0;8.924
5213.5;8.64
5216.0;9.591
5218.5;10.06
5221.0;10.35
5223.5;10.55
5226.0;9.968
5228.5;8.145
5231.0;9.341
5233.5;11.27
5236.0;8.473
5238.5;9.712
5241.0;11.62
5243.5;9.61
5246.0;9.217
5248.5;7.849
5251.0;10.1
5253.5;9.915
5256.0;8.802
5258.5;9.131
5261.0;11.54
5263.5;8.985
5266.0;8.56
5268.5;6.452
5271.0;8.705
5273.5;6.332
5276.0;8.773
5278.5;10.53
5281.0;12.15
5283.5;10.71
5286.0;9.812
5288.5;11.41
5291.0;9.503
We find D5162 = 1.20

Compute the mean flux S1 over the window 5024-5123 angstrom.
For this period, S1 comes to 8.81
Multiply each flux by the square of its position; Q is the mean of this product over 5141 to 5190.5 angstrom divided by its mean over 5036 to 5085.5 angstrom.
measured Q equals 0.90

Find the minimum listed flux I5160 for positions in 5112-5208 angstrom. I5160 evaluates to 3.493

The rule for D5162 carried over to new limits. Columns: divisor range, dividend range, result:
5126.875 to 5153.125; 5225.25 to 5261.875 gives 1.21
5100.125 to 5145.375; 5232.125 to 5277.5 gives 1.11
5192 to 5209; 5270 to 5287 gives 1.15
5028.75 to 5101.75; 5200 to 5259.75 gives 1.14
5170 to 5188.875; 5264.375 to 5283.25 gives 1.56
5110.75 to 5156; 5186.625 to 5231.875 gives 1.08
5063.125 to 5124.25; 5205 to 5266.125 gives 1.13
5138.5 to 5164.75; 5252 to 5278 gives 1.09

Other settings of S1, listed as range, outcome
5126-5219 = 7.95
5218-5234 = 9.89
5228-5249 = 9.58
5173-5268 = 8.73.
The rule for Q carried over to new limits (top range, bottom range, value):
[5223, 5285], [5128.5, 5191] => 1.30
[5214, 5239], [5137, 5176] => 1.29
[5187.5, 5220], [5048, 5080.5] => 1.06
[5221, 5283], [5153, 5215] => 1.26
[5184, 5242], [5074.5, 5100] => 1.08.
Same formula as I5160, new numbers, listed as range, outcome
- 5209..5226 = 8.64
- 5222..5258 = 7.849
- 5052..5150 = 6.882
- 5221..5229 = 8.145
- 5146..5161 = 7.459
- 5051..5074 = 7.489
